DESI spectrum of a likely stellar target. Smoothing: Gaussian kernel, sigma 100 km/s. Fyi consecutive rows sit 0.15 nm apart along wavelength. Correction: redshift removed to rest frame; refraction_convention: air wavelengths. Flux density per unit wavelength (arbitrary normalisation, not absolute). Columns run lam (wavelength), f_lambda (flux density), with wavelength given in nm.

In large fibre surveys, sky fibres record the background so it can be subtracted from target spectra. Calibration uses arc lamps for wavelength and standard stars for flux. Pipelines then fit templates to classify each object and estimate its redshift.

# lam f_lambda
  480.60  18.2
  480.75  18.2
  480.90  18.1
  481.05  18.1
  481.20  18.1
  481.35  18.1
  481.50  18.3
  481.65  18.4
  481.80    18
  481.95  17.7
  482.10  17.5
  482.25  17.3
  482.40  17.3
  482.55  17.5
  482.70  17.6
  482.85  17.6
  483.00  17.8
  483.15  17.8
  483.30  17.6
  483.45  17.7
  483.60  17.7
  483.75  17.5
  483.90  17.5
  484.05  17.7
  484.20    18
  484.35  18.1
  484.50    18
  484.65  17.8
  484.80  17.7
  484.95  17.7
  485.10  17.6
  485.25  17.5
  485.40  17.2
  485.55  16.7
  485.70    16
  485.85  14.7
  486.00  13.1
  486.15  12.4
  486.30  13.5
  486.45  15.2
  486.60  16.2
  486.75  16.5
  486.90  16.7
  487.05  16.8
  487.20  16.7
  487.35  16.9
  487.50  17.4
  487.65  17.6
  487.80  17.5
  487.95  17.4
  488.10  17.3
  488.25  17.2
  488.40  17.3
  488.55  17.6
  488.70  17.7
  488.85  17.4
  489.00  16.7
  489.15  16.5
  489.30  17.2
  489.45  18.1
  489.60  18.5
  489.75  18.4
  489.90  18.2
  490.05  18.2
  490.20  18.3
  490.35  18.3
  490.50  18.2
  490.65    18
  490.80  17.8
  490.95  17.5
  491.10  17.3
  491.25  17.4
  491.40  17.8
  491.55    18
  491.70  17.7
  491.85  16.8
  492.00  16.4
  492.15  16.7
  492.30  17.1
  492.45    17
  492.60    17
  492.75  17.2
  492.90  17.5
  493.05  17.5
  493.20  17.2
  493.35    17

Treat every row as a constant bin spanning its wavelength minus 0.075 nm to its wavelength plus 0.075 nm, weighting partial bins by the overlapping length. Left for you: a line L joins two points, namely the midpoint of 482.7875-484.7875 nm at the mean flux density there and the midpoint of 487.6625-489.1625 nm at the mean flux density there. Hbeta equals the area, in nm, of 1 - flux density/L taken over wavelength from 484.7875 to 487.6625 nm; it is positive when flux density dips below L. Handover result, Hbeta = 0.226 nm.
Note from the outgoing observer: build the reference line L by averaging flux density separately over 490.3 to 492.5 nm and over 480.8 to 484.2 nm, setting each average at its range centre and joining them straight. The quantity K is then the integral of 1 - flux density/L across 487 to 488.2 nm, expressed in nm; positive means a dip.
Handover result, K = 0.03 nm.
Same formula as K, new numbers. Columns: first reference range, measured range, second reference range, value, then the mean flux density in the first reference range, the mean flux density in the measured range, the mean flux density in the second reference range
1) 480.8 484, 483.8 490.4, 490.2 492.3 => 0.24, 17.8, 17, 17.5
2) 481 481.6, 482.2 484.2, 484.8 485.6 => 0.02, 18.2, 17.6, 17.4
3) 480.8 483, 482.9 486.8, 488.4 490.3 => 0.23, 17.8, 16.7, 17.7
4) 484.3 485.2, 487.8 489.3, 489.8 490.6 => 0.07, 17.8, 17.2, 18.2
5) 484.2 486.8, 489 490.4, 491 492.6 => -0.08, 16.3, 17.9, 17.2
